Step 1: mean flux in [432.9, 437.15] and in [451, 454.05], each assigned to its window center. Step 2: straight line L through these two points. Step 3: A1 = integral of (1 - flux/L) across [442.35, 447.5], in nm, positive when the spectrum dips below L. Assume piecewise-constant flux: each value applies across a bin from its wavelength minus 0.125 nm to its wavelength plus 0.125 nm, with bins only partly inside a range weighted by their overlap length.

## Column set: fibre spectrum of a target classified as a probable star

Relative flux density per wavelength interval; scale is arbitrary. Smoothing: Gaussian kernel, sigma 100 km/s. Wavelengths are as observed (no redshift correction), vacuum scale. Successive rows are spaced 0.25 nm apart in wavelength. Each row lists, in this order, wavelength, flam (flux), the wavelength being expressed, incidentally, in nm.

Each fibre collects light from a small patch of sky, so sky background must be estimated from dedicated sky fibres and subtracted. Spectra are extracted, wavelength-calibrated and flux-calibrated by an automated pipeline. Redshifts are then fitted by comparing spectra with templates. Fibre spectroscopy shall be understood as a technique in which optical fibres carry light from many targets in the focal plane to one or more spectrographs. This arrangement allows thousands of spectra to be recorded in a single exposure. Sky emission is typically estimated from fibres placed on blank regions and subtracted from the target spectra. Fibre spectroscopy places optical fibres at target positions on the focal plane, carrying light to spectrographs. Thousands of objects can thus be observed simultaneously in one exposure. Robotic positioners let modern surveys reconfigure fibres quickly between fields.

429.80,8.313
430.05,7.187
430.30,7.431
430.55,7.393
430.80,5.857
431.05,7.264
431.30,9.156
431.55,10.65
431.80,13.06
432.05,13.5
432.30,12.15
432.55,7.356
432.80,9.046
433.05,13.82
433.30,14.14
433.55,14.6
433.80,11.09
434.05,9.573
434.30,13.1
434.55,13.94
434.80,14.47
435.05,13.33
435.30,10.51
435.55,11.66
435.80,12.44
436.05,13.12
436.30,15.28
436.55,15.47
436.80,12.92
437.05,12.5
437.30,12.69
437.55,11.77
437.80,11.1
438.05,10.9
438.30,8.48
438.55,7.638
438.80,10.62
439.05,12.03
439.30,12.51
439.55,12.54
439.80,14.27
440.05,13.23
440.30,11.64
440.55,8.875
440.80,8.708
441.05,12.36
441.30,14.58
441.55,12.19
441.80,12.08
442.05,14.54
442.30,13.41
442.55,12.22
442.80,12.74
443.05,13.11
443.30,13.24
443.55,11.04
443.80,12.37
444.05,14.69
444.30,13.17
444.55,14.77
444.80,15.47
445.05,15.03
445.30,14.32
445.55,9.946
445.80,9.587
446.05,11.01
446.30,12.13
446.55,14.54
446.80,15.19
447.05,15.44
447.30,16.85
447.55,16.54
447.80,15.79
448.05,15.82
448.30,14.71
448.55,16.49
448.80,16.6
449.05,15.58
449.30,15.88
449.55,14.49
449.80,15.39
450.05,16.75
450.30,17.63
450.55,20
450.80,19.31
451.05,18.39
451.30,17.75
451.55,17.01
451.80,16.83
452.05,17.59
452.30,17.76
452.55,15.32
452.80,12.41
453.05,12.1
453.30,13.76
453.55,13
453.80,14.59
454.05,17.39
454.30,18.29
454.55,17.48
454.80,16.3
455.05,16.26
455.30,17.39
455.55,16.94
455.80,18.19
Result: 0.38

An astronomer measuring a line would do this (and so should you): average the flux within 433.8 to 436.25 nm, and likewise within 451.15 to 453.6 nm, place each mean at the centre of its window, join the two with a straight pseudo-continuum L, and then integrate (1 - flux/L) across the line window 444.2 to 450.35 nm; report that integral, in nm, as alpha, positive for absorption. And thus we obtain -0.06 nm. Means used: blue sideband 12.5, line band 14.7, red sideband 15.5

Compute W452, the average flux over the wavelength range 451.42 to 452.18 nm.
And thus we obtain 17.2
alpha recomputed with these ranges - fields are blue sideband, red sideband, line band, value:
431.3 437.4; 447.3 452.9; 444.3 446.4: 0.34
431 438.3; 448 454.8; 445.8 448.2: 0.10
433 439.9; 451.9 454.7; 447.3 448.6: -0.13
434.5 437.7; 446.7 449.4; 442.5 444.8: 0.26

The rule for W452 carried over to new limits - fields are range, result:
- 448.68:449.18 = 16.1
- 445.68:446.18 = 10.3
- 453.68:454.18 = 16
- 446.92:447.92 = 16.2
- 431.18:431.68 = 9.94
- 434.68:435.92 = 12.5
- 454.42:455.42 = 16.9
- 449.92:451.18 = 18.4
